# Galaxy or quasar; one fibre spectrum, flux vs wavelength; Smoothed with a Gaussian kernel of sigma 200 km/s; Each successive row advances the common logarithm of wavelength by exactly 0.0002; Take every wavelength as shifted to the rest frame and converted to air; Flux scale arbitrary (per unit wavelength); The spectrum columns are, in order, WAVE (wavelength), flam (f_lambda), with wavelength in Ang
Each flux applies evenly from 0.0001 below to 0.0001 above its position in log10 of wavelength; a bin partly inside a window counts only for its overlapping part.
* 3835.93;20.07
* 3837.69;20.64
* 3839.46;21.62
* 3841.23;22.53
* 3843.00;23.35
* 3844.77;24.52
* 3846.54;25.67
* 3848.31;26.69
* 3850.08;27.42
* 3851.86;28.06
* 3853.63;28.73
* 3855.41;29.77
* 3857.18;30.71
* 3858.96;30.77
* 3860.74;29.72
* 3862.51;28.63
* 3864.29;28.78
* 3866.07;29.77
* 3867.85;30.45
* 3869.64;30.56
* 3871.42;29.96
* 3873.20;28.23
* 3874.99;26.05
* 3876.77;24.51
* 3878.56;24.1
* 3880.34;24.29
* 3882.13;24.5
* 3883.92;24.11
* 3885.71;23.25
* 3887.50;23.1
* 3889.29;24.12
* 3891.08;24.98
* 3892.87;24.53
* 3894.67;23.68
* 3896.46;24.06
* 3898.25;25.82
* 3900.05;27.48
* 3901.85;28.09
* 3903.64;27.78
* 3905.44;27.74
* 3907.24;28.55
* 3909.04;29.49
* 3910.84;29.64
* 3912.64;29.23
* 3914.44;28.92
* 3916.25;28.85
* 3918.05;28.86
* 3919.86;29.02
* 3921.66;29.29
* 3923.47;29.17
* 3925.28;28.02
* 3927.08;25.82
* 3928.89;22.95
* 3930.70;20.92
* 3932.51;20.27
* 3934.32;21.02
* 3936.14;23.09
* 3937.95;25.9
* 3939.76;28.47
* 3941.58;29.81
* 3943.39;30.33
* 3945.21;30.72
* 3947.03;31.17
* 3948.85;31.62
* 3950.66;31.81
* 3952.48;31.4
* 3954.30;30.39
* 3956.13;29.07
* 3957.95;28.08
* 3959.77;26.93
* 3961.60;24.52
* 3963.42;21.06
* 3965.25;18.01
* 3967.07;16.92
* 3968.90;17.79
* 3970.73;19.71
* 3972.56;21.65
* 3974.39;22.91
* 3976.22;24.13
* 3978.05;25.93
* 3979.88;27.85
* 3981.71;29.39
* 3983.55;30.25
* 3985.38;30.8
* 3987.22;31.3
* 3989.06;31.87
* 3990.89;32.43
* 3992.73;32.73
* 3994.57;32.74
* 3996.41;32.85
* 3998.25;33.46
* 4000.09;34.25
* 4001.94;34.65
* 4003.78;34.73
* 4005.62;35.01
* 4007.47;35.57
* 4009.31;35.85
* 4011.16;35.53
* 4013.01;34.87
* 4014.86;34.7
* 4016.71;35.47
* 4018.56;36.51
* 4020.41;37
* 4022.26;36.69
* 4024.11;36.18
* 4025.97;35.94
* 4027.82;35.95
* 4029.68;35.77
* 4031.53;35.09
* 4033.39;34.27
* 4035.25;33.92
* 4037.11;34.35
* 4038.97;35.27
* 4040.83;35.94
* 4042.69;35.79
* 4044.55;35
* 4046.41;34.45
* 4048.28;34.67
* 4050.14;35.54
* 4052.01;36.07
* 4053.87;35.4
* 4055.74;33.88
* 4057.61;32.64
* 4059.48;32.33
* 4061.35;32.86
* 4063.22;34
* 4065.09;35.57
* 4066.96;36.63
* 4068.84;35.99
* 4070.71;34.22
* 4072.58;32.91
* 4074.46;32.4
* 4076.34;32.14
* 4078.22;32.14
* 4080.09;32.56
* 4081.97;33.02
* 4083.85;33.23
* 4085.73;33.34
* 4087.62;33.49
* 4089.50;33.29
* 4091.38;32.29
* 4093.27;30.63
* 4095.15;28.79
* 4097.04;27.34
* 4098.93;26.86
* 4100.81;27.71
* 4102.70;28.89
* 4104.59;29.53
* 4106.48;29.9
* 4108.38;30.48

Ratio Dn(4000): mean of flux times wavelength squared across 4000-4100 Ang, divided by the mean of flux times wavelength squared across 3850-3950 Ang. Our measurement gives 1.35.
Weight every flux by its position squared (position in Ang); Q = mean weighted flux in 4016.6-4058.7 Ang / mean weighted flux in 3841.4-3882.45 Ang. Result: 1.4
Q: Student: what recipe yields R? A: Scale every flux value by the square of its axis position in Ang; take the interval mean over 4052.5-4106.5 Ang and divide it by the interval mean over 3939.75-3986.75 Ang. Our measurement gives 1.3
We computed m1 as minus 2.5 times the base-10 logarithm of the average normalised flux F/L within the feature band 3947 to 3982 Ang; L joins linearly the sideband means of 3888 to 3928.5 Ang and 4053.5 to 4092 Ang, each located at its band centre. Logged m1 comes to 0.163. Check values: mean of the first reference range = 27.3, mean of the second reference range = 33.5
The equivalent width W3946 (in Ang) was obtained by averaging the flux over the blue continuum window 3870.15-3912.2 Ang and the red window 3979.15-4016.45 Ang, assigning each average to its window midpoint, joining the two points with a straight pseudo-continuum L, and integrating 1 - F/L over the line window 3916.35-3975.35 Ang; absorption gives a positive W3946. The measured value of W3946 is 7.39 Ang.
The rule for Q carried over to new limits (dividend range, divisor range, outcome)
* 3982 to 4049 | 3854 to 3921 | 1.34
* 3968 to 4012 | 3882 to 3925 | 1.17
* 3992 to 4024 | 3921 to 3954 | 1.32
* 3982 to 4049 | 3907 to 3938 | 1.36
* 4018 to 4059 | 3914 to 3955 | 1.34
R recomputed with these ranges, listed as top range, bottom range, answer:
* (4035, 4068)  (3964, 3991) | 1.43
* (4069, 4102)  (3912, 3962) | 1.23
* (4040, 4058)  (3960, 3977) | 1.74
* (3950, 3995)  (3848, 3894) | 1.04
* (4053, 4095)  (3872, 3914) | 1.40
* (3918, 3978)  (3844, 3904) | 1.00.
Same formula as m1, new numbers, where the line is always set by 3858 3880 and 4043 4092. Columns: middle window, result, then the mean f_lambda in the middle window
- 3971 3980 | 0.30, 23.9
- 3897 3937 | 0.11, 26.8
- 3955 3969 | 0.31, 23.2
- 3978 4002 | 0.01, 31.5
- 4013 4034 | -0.10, 35.8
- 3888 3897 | 0.20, 24.2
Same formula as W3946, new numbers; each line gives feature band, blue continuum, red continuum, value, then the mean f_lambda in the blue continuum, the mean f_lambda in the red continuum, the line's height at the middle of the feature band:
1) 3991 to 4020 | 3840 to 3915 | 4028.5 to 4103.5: -3.1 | 26.9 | 33.3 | 31.2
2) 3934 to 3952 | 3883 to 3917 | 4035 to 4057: 0.2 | 26.5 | 35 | 29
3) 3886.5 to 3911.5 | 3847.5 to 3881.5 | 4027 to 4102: 2.4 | 28.2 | 33.4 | 29.1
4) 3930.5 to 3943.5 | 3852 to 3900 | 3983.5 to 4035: 2.3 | 26.8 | 34.4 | 30.3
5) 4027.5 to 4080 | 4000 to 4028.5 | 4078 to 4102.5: -1.9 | 35.6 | 31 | 33.2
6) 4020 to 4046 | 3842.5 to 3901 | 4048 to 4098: -2.9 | 26.7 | 33.2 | 31.9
